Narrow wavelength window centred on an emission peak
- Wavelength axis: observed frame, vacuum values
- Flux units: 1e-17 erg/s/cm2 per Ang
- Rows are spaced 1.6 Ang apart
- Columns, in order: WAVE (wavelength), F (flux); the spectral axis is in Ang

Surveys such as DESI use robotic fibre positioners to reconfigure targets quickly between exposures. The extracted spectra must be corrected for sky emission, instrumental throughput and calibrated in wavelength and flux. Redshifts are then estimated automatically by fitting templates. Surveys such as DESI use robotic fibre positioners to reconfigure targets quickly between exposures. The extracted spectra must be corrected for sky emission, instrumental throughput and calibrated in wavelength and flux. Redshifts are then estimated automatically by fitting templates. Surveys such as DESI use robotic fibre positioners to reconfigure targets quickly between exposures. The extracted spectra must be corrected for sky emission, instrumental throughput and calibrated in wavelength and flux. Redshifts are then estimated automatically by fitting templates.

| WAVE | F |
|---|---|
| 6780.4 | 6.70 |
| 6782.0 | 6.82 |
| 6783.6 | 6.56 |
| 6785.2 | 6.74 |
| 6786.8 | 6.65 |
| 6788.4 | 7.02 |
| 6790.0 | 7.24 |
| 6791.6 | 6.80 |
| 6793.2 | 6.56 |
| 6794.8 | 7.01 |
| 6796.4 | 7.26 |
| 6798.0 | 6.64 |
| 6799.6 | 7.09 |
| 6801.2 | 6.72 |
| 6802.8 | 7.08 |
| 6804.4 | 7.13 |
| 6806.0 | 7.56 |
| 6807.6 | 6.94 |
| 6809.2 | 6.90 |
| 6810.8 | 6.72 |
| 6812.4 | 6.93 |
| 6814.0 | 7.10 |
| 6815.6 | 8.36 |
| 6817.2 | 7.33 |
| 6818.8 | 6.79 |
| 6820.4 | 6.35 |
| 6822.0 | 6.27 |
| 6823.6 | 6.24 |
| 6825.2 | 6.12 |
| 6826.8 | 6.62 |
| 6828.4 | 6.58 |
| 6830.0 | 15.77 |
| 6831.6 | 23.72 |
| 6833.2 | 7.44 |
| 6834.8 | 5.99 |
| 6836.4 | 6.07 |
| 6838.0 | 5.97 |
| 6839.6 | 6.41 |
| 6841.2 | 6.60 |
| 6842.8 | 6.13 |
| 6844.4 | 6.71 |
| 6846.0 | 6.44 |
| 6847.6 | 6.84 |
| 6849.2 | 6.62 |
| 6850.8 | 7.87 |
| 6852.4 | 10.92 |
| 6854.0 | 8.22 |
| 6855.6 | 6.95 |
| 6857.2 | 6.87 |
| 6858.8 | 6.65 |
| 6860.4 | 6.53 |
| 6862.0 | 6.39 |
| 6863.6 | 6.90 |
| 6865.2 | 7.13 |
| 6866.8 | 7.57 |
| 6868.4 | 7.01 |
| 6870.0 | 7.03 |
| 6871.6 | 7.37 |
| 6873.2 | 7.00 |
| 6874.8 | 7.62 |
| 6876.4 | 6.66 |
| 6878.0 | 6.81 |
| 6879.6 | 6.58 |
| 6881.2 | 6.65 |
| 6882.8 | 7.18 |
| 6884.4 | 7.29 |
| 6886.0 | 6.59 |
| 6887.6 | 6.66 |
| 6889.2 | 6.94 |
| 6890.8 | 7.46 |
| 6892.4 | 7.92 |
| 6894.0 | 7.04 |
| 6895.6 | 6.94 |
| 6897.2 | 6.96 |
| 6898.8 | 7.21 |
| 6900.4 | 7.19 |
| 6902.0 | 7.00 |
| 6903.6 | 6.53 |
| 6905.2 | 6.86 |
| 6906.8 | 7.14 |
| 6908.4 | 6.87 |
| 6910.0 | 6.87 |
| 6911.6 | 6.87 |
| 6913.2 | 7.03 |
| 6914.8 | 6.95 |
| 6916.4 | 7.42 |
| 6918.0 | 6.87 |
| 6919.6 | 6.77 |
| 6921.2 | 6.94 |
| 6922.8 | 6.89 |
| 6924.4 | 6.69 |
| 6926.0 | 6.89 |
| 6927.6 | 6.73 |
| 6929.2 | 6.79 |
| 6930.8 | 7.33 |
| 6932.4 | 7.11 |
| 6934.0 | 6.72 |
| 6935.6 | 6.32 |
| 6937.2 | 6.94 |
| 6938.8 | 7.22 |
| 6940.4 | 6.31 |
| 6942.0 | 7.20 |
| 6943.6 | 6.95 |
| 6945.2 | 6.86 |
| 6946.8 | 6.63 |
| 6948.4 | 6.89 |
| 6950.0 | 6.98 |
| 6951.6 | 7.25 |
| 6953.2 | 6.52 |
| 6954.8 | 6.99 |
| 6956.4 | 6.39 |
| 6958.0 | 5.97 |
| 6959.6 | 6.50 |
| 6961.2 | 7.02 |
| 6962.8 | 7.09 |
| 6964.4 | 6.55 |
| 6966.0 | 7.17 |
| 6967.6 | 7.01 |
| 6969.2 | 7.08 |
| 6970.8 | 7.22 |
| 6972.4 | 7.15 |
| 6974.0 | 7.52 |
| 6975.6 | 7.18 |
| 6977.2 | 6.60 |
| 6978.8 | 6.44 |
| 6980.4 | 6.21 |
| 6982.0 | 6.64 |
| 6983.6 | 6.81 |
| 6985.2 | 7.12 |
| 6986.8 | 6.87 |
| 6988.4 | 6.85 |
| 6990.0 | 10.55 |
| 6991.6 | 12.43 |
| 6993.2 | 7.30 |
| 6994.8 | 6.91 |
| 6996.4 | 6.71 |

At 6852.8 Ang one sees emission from [N II]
